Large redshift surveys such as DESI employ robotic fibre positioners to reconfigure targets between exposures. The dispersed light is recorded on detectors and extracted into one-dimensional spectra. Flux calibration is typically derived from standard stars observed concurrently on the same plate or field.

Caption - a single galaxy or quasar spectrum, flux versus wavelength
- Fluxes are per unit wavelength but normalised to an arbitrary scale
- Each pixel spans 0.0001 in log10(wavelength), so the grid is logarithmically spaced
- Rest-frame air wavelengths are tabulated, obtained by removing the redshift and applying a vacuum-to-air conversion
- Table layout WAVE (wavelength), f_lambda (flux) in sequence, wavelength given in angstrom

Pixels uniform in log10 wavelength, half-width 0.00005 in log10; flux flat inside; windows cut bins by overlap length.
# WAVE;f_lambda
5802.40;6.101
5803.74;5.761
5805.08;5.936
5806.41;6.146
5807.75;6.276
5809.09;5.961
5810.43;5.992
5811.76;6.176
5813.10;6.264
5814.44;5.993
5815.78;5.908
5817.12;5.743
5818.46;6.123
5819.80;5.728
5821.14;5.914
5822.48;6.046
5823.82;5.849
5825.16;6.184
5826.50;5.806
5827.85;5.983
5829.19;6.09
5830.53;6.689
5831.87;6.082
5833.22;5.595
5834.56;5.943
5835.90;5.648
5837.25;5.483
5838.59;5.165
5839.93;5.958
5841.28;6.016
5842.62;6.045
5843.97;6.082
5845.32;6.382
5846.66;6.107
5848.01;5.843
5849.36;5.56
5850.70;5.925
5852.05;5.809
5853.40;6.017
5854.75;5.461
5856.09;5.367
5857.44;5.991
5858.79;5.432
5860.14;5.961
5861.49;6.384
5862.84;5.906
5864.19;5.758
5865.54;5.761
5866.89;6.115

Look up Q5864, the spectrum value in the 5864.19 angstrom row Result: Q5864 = 5.758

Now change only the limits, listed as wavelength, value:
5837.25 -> 5.483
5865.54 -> 5.761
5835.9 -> 5.648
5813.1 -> 6.264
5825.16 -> 6.184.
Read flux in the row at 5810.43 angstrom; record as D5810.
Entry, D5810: 5.992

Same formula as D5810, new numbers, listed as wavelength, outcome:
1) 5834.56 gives 5.943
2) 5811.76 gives 6.176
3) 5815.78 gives 5.908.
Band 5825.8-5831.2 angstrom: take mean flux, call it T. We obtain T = 6.14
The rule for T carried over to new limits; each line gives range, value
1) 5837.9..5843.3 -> 5.8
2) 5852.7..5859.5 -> 5.66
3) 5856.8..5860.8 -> 5.79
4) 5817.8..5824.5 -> 5.93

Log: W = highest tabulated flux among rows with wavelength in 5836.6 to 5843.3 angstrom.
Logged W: 6.045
